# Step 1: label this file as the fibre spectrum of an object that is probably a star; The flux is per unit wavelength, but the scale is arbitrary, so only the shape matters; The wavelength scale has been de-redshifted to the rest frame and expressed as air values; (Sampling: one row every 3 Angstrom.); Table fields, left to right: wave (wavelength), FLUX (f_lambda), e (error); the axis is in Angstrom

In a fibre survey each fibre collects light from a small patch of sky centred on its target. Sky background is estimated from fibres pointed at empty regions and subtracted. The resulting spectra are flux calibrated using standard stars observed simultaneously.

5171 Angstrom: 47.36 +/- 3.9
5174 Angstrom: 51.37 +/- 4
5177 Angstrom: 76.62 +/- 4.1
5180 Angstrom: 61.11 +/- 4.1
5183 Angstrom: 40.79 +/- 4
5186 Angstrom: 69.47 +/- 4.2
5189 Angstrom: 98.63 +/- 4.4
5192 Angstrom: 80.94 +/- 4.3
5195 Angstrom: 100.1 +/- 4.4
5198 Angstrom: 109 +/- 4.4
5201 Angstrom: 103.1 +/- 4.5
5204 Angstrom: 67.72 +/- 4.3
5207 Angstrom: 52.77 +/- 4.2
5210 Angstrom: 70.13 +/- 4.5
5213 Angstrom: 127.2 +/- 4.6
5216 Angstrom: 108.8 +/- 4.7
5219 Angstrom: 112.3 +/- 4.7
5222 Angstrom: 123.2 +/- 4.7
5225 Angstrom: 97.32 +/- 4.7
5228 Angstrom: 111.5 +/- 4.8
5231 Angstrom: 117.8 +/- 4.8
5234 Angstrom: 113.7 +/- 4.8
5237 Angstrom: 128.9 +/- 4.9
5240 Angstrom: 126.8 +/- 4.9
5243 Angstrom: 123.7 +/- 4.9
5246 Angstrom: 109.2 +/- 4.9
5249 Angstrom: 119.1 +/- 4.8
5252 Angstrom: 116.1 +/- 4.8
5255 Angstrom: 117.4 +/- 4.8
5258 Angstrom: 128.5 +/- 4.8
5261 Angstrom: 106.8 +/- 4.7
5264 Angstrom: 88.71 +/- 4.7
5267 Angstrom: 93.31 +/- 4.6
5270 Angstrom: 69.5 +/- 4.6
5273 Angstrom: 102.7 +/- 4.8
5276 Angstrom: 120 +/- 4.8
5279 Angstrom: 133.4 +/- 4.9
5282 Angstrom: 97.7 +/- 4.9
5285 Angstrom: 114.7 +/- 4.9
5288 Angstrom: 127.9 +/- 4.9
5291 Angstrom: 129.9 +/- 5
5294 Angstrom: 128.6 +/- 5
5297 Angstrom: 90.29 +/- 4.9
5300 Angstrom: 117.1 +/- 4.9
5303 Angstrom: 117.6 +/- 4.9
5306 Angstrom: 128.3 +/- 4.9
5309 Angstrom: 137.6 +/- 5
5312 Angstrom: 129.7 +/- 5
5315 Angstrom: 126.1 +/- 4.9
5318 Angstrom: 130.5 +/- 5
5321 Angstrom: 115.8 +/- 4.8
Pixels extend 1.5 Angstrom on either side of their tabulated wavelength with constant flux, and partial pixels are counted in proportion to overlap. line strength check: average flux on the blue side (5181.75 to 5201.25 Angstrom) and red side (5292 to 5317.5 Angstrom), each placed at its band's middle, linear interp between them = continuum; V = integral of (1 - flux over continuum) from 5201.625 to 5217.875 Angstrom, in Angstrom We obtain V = 0.9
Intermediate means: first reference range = 85.5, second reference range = 122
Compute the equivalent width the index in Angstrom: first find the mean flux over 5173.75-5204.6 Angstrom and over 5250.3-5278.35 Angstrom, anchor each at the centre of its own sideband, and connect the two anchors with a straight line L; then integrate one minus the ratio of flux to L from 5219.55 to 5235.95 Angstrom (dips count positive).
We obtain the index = -3.6 Angstrom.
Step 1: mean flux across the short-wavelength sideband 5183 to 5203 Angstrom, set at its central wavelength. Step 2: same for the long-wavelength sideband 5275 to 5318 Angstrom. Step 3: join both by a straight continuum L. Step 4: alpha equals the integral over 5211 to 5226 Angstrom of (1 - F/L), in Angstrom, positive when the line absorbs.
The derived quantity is -2.5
